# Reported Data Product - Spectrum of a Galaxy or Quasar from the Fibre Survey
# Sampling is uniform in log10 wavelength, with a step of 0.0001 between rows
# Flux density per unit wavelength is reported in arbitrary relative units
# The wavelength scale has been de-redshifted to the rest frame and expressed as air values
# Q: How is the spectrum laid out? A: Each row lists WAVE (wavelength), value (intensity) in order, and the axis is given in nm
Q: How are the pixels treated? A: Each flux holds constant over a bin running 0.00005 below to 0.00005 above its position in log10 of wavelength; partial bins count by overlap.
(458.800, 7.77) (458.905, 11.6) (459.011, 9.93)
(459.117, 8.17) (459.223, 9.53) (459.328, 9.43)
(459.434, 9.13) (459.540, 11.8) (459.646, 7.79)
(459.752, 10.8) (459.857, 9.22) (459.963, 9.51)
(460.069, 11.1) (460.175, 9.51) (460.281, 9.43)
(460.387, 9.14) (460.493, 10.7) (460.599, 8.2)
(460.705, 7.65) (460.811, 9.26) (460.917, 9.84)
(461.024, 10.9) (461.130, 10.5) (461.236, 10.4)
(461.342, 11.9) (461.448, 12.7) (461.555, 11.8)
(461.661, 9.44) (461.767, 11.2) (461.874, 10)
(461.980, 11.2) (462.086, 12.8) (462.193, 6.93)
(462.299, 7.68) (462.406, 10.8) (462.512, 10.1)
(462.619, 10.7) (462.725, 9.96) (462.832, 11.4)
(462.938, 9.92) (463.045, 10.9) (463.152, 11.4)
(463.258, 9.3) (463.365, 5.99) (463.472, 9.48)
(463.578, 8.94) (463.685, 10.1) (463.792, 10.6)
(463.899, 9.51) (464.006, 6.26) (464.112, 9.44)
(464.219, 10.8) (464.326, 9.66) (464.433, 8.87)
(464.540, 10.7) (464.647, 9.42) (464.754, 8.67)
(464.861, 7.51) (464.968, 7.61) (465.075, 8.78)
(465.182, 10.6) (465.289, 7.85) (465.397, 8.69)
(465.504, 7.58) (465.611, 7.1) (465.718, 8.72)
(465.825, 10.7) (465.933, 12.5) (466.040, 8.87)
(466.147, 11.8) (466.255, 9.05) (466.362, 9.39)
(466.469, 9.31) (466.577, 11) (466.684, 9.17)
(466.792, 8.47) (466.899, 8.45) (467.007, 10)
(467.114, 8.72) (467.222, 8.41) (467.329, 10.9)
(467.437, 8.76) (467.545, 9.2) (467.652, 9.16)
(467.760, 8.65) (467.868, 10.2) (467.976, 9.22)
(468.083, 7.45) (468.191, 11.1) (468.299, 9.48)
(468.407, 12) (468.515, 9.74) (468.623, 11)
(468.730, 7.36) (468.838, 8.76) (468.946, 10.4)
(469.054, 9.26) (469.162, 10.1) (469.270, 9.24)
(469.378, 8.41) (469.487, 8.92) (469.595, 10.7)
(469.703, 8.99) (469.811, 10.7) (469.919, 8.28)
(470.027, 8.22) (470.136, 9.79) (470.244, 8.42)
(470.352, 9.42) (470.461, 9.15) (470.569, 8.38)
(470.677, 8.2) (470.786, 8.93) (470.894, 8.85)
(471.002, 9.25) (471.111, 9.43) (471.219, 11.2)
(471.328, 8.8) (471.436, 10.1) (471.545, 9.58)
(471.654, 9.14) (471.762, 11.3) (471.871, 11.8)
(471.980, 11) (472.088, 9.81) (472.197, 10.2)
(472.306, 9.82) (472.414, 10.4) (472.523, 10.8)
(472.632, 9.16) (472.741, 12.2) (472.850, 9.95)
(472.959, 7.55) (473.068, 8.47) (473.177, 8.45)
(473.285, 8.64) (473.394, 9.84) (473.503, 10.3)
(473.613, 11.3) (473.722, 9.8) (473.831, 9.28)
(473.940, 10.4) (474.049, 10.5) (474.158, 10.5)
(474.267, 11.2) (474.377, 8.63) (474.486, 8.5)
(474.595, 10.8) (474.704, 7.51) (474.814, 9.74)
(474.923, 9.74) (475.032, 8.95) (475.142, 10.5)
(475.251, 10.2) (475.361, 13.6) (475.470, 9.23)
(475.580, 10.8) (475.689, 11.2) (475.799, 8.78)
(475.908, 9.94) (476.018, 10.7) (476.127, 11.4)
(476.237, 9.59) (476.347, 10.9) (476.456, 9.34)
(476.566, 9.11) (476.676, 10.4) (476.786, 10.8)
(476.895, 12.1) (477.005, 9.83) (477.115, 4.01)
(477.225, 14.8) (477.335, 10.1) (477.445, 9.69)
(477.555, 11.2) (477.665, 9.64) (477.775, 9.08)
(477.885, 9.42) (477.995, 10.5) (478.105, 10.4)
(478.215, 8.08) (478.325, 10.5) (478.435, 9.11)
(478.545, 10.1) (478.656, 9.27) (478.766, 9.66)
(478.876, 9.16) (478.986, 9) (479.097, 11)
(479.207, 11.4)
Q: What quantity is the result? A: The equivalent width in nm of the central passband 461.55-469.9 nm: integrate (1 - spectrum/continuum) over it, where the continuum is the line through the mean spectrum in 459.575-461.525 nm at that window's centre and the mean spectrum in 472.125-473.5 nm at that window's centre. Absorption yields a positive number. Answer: 0.26 nm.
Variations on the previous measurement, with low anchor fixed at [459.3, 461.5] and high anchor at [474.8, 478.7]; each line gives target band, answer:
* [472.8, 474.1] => 0.07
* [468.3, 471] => 0.19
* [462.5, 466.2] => 0.20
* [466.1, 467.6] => 0.08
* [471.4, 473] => -0.03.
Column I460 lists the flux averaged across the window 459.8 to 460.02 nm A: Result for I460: 9.46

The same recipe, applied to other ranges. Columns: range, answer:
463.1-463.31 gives 10.4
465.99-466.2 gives 10.4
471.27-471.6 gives 9.49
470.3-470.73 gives 8.79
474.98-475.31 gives 9.91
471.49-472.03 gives 10.5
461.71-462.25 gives 10.4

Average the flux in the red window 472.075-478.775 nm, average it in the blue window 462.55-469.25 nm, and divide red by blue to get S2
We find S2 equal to 1.05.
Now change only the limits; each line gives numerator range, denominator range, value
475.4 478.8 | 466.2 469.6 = 1.06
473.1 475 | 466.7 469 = 1.03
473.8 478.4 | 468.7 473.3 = 1.06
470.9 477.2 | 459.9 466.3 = 1.03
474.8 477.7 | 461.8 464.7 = 1.05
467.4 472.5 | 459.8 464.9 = 0.97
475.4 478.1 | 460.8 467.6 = 1.05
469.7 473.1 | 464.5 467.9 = 1.04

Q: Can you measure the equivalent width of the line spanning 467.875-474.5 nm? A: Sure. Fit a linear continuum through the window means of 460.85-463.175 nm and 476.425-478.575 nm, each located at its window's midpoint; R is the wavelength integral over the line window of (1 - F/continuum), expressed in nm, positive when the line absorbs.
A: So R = 0.34 nm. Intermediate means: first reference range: 10.5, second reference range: 9.91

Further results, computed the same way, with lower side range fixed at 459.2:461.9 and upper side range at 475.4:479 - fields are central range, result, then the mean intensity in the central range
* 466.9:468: 0.080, 9.28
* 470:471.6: 0.127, 9.19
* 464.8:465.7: 0.160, 8.24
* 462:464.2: 0.083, 9.65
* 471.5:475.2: 0.039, 9.88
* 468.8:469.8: 0.051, 9.48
